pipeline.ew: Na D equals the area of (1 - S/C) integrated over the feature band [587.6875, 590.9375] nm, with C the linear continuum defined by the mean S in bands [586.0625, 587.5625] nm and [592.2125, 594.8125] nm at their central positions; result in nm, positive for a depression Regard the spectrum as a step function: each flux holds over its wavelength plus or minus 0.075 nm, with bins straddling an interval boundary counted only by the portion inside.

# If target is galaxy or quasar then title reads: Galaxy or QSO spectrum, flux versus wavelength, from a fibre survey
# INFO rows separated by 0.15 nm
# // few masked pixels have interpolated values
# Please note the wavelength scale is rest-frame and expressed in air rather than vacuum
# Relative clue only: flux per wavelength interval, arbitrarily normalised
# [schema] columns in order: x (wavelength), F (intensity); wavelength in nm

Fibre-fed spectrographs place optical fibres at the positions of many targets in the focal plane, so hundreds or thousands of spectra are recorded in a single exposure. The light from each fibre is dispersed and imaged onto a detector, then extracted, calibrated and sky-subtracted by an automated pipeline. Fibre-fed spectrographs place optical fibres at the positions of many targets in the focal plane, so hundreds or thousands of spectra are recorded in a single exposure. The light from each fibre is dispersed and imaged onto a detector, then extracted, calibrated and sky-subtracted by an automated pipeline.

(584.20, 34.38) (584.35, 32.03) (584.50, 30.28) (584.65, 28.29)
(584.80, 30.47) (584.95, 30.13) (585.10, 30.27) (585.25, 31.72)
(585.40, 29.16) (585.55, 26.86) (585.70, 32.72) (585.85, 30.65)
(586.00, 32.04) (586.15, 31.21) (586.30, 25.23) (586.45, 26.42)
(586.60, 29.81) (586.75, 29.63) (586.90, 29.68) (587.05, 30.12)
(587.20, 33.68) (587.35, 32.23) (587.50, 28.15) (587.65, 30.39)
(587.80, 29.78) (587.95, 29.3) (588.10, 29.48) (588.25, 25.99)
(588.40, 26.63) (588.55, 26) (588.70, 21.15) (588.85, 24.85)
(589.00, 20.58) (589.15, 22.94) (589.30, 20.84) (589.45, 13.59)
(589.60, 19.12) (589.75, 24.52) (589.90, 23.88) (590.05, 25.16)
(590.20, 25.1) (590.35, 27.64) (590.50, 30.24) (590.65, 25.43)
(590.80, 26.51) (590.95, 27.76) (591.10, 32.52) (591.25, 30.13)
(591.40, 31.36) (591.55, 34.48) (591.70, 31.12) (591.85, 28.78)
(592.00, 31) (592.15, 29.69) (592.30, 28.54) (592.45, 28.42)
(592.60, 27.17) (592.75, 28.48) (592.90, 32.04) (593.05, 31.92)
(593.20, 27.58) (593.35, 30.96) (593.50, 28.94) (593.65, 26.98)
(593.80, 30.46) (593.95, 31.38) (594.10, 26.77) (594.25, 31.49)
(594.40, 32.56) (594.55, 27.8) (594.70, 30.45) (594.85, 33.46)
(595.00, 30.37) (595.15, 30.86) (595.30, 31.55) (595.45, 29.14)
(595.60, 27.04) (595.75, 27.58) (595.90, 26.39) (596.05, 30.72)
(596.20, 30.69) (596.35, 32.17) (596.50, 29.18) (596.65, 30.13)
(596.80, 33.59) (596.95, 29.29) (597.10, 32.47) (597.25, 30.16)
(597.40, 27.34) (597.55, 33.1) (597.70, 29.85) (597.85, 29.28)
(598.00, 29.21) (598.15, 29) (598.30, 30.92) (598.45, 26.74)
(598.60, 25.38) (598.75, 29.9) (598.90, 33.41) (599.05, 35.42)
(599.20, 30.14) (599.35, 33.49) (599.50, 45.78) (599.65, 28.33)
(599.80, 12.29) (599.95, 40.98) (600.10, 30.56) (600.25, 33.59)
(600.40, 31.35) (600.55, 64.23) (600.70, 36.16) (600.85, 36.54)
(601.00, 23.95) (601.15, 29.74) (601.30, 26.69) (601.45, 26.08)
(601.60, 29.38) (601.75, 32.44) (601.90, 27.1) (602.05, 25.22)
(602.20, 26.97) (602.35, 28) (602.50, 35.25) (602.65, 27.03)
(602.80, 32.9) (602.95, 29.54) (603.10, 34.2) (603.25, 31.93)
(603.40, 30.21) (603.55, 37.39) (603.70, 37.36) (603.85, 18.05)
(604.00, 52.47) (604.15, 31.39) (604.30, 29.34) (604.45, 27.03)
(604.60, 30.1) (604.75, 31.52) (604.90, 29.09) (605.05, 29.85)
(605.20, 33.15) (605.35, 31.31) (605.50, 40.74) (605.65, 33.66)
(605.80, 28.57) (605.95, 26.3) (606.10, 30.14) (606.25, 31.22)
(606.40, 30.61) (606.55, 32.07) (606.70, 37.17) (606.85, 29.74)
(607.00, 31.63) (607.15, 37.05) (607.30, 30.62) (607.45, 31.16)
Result 0.526 nm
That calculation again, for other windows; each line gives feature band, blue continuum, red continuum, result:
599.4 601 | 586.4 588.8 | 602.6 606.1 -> -0.22 nm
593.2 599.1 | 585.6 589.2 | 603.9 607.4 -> 0.04 nm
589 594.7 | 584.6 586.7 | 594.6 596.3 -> 0.37 nm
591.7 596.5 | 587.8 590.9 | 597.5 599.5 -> -0.32 nm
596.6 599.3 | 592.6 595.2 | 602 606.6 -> 0.02 nm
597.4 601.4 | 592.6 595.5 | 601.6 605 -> -0.18 nm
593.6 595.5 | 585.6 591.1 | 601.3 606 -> -0.11 nm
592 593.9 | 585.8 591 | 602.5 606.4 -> -0.08 nm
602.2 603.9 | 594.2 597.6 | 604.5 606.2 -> 0.00 nm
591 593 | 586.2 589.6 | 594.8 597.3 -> -0.13 nm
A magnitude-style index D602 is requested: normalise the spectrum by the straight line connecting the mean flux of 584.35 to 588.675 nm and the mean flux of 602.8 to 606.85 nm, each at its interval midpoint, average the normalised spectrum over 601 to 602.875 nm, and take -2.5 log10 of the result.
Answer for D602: 0.11 mag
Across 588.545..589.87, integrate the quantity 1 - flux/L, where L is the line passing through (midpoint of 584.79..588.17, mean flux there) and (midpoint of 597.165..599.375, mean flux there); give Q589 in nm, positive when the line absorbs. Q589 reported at 0.38 nm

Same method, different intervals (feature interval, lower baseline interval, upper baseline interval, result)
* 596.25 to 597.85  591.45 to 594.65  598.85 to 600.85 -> 0.11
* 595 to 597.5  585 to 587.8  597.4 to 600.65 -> 0.15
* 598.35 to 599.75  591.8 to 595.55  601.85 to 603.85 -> -0.07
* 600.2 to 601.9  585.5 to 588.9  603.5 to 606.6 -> -0.12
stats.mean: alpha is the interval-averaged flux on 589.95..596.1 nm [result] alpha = 29.4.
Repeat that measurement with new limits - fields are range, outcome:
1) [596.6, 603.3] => 31.2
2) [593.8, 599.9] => 30.2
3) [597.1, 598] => 30.1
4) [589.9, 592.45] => 28.9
